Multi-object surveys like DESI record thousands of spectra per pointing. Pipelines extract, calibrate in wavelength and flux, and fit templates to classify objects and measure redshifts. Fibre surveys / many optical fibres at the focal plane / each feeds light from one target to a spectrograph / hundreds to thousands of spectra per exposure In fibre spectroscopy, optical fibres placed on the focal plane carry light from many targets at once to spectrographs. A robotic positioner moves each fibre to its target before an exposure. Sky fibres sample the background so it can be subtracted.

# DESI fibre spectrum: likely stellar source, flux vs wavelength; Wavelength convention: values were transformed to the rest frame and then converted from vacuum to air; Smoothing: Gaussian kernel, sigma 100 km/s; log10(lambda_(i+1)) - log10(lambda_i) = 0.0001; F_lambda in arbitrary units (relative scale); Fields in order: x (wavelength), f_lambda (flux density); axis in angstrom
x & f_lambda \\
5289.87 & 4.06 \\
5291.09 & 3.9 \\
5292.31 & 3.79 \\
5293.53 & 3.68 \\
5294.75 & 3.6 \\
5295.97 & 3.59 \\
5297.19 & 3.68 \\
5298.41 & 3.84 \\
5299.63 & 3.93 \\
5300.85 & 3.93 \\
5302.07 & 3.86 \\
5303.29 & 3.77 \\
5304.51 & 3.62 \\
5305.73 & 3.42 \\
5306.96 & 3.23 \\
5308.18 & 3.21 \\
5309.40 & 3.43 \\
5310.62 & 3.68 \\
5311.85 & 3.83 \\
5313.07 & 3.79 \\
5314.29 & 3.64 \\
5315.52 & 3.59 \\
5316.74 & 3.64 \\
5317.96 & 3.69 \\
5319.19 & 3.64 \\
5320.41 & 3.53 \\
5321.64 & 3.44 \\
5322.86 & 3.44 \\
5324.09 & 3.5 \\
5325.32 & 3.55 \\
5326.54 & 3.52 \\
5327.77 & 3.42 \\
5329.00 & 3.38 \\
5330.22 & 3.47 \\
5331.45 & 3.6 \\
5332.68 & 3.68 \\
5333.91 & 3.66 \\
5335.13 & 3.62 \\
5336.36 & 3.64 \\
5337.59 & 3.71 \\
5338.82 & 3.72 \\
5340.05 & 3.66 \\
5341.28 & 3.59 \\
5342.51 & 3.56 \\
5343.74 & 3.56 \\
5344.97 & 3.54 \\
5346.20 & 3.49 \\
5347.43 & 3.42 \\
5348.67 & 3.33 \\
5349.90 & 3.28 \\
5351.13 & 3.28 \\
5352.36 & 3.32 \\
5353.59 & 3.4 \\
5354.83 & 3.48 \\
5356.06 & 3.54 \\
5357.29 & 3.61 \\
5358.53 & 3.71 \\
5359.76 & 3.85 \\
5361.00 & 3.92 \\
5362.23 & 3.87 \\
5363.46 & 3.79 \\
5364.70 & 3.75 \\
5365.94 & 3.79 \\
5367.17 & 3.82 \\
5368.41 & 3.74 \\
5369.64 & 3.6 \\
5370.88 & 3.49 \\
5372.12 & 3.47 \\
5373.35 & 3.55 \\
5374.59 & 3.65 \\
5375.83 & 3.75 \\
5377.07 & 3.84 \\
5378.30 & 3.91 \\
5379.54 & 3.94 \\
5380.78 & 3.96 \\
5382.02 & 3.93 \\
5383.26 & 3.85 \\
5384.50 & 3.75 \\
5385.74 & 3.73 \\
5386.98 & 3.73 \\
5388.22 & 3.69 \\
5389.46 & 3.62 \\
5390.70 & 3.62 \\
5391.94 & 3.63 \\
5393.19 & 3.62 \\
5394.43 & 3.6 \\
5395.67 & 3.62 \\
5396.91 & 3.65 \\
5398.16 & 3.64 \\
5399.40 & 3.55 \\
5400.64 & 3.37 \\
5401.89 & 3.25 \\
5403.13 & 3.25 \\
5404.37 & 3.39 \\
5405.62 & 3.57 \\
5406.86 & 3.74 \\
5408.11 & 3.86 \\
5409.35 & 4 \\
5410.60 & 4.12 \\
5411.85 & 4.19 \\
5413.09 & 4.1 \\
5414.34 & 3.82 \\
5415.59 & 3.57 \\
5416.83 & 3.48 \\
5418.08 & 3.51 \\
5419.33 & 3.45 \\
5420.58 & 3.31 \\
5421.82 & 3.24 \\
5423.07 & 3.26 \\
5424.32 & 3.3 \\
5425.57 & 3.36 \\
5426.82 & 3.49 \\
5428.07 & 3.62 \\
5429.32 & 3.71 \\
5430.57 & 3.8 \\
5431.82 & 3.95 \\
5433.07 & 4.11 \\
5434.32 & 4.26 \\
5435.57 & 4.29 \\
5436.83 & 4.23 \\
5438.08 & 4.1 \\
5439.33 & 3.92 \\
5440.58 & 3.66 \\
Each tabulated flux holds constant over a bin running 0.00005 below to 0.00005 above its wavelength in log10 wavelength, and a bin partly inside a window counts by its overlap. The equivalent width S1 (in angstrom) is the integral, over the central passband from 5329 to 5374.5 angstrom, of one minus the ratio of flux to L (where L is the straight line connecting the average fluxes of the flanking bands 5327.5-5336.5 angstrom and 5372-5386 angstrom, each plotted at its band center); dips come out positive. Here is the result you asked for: 0.8 angstrom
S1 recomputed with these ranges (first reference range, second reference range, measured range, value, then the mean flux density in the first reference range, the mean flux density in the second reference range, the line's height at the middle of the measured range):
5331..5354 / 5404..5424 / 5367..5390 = -0.90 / 3.53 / 3.66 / 3.6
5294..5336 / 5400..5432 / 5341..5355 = 0.65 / 3.6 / 3.6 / 3.6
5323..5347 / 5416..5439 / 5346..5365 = 0.17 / 3.57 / 3.7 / 3.6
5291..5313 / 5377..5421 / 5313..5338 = 0.66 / 3.66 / 3.69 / 3.67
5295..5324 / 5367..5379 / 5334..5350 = 0.41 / 3.62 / 3.68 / 3.65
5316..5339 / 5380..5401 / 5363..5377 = -0.12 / 3.57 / 3.69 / 3.65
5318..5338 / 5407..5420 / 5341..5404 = 0.99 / 3.55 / 3.8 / 3.68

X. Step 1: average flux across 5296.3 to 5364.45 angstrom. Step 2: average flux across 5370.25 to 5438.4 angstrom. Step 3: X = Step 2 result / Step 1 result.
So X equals 1.03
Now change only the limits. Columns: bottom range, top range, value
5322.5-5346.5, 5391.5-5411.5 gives 1.02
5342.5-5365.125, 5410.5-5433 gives 1.02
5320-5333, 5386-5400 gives 1.04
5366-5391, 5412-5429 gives 0.94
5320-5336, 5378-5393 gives 1.07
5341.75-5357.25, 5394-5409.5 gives 1.04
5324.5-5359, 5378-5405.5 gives 1.03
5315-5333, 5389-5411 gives 1.02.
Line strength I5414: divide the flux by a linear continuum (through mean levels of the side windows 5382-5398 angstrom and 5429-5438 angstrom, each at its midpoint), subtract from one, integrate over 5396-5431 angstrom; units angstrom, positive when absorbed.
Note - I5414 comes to 2.65 angstrom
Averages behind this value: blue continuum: 3.68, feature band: 3.59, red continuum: 4.06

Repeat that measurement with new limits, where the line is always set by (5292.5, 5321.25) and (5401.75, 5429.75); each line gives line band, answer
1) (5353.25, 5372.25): -0.35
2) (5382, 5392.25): -0.31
